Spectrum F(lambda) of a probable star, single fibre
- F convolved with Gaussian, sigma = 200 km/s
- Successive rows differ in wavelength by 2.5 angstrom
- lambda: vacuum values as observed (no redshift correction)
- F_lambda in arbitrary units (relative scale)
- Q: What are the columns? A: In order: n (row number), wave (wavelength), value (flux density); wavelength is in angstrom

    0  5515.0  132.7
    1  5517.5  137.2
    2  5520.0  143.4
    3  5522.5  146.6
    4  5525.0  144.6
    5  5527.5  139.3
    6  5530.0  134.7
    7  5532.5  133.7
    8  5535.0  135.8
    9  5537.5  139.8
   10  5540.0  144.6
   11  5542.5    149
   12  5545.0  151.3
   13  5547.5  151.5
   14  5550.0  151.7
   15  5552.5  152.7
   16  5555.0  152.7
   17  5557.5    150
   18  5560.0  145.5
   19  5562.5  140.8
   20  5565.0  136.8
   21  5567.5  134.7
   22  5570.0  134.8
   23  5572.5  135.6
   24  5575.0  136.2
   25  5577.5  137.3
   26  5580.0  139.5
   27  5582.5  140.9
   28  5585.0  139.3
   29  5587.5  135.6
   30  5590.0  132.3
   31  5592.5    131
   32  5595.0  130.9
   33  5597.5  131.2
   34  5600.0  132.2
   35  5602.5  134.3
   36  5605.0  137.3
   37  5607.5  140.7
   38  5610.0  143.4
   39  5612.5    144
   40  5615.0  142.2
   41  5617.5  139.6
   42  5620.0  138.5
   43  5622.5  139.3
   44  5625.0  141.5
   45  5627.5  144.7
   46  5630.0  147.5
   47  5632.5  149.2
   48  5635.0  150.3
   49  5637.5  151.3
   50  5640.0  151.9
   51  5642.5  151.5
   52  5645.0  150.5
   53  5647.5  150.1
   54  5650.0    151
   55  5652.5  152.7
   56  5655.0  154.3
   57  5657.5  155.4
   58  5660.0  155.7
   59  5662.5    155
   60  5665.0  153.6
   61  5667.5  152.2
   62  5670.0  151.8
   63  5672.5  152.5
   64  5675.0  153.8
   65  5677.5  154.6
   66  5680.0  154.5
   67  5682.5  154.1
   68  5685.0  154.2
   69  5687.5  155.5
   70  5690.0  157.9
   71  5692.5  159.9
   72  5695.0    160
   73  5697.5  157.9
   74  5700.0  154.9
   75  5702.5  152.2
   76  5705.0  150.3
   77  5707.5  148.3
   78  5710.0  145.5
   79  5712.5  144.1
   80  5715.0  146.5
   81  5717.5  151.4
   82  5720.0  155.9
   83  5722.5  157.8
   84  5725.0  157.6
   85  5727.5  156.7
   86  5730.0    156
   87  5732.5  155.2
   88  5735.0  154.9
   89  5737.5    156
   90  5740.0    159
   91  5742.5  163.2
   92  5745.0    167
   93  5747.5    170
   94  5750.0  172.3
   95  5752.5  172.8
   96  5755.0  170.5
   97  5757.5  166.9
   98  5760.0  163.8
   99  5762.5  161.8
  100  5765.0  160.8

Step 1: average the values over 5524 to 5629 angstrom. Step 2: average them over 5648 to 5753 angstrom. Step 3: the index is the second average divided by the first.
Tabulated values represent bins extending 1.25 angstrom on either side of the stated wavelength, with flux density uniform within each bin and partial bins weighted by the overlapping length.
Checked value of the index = 1.1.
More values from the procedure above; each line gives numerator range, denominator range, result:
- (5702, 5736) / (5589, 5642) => 1.08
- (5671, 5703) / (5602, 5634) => 1.10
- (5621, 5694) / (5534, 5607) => 1.08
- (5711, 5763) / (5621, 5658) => 1.07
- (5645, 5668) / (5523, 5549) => 1.07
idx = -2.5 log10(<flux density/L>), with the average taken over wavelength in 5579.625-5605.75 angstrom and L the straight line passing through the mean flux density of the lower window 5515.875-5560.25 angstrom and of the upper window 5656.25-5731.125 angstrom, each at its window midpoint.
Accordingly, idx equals 0.10 mag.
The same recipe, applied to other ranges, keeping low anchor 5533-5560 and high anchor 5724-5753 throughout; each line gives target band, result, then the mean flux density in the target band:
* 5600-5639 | 0.07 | 143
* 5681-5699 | 0.01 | 157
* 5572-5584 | 0.09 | 138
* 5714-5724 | 0.05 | 153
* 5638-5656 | 0.02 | 152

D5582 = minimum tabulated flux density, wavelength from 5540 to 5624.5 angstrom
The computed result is 130.9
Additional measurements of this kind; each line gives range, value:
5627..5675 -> 144.7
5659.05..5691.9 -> 151.8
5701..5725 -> 144.1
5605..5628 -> 137.3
